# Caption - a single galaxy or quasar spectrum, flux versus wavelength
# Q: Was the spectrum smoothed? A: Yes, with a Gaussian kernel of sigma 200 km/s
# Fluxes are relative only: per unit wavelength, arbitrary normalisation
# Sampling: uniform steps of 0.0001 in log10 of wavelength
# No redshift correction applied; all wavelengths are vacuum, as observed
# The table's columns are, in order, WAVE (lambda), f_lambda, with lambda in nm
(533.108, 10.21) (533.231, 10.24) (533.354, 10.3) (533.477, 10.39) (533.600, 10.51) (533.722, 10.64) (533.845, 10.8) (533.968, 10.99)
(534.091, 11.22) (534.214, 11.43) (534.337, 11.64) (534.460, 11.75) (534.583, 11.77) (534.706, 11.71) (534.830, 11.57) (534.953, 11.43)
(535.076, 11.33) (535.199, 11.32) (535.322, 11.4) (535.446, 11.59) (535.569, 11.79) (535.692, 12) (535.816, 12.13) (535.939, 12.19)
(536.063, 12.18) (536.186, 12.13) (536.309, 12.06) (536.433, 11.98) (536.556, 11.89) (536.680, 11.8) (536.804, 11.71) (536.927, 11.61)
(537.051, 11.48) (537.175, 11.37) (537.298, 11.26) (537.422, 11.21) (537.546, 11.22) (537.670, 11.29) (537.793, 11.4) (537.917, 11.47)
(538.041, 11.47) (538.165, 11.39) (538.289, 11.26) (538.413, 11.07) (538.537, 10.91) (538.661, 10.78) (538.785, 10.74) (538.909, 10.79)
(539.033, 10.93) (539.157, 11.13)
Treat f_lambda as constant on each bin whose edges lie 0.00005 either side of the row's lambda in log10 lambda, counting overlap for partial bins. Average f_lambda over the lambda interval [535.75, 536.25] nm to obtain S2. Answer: 12.2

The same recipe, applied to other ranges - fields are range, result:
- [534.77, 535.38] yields 11.4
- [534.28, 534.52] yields 11.7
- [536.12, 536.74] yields 12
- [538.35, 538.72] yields 10.9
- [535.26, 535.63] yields 11.6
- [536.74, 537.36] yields 11.5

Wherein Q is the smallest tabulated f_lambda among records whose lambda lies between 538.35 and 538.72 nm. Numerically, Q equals 10.78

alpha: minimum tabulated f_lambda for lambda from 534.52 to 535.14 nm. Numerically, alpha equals 11.33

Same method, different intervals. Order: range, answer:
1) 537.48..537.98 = 11.22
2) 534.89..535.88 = 11.32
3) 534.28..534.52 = 11.64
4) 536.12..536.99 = 11.61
